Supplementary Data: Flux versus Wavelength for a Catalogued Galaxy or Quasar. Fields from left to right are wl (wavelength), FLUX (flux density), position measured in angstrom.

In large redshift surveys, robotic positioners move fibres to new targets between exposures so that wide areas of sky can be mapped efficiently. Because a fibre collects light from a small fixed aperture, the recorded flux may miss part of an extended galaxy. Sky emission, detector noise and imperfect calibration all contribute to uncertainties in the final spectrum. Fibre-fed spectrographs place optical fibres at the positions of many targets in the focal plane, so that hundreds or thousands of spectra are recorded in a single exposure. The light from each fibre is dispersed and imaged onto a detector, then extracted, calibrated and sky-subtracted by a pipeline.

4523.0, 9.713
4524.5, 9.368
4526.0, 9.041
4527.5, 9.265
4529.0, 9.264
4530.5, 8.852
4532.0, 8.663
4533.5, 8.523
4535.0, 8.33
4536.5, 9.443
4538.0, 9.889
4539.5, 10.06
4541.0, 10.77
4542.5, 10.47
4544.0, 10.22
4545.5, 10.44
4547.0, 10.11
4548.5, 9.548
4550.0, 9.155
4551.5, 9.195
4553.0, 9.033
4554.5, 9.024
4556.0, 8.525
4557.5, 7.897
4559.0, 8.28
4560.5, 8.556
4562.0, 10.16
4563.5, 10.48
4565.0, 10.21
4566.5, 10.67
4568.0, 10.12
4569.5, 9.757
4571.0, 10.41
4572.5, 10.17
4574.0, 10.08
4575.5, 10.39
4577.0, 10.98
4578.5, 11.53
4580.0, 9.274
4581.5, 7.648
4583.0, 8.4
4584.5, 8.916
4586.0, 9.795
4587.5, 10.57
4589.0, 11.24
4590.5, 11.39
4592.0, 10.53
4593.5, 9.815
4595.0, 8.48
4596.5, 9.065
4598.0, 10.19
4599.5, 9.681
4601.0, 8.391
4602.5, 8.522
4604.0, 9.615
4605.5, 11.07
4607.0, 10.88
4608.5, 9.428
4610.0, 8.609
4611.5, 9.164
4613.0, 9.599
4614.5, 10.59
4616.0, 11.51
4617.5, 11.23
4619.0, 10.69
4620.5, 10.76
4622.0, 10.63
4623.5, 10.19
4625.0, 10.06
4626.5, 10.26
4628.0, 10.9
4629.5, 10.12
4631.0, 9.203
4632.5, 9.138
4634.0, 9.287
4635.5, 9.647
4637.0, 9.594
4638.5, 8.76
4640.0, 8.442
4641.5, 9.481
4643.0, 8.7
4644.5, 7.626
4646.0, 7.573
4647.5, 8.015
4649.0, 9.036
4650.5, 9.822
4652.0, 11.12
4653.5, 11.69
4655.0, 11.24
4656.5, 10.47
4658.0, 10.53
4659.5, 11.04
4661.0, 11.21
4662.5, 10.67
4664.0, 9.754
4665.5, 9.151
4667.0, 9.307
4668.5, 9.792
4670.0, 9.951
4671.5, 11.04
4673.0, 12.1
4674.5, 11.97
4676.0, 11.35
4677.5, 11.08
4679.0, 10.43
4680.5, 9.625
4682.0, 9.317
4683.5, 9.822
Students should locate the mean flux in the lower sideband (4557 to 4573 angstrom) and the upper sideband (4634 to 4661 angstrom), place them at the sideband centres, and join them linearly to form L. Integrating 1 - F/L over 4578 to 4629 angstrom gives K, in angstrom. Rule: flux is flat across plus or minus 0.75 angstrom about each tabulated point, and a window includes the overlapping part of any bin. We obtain -1.5 angstrom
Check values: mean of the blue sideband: 9.72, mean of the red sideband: 9.61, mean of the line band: 9.95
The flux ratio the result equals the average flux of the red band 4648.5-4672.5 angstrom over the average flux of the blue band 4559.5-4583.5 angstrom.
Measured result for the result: 1.05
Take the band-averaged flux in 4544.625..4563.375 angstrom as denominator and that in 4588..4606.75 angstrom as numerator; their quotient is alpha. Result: 1.1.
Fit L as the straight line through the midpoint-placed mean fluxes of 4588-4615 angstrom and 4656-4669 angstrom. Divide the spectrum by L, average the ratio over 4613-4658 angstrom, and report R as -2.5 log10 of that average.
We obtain 0.02 mag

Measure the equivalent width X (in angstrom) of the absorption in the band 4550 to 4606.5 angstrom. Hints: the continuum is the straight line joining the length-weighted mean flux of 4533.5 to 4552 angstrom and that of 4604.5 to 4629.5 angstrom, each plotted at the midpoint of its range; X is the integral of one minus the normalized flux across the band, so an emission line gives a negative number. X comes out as 2.0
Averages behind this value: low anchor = 9.76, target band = 9.68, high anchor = 10.3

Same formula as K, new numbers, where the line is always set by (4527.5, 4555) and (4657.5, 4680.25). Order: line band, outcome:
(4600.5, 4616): 0.59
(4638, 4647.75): 1.88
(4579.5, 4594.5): 0.23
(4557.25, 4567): 0.17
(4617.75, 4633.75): 0.05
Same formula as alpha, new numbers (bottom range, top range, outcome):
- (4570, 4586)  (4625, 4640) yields 0.98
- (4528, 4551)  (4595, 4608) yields 1.00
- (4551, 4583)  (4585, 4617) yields 1.03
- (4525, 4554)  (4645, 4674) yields 1.07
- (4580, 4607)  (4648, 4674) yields 1.09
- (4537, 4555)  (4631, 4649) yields 0.89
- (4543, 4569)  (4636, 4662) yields 1.02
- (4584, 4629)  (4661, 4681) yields 1.04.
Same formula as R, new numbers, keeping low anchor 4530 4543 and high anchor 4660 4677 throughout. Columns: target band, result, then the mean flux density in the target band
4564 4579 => -0.07 mag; 10.4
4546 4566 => 0.04 mag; 9.28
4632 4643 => 0.13 mag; 9.16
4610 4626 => -0.02 mag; 10.4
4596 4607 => 0.04 mag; 9.61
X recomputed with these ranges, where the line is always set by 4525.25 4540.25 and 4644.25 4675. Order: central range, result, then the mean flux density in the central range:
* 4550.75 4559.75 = 0.6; 8.66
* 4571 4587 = -0.4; 9.76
